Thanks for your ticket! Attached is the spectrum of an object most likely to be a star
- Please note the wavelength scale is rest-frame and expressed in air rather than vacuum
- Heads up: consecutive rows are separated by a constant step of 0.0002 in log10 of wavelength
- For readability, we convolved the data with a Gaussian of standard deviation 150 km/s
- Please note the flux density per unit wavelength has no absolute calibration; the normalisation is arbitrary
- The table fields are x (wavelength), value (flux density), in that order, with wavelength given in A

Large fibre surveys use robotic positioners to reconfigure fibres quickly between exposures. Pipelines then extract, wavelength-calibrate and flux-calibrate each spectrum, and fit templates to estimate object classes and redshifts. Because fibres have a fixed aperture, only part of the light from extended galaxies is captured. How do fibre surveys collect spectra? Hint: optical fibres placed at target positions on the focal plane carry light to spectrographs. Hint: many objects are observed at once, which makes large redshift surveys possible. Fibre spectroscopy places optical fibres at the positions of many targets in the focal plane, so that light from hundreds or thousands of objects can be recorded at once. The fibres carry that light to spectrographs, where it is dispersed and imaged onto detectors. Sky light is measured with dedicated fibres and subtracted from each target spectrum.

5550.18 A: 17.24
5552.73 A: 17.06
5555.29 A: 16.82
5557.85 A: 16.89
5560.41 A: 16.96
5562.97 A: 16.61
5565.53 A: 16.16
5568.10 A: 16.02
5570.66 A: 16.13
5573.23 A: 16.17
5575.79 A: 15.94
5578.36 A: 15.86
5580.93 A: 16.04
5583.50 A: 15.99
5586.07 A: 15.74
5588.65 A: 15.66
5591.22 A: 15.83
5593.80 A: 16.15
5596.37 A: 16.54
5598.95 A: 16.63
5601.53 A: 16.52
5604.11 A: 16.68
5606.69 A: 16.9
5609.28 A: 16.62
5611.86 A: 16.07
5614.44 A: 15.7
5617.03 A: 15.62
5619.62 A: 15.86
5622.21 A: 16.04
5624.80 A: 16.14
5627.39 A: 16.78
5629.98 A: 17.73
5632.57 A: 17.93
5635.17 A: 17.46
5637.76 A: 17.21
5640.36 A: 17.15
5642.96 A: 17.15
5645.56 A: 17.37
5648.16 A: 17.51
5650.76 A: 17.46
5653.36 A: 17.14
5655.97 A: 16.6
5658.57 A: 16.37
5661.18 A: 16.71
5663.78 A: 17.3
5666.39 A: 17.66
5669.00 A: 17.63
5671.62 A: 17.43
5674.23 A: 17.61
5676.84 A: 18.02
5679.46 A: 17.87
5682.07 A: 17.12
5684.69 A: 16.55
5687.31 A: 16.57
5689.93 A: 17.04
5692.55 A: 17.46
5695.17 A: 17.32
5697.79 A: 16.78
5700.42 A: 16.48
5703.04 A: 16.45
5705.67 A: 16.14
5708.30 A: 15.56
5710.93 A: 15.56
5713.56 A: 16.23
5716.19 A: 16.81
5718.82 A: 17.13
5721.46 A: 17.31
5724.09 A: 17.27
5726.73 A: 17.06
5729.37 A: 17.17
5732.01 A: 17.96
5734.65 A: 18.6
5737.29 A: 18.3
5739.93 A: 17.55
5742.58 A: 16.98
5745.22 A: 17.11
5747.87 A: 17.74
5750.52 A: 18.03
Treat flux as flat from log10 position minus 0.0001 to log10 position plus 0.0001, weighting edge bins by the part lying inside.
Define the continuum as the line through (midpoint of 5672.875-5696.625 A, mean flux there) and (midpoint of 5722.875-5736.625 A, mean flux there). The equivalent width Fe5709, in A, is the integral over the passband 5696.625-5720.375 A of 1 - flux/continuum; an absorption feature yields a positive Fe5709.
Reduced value 1.5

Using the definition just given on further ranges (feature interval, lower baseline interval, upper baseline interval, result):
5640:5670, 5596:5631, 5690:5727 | -1.2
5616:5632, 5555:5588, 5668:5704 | 0.2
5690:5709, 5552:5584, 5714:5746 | 0.6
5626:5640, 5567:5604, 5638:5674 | -0.5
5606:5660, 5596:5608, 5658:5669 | 0.3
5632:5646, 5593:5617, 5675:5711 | -0.7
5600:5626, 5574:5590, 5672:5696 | 0.1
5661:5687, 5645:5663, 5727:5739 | -0.2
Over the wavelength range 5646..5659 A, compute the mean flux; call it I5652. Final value 17.1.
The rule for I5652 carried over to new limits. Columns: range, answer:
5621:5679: 17.2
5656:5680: 17.3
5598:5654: 16.8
